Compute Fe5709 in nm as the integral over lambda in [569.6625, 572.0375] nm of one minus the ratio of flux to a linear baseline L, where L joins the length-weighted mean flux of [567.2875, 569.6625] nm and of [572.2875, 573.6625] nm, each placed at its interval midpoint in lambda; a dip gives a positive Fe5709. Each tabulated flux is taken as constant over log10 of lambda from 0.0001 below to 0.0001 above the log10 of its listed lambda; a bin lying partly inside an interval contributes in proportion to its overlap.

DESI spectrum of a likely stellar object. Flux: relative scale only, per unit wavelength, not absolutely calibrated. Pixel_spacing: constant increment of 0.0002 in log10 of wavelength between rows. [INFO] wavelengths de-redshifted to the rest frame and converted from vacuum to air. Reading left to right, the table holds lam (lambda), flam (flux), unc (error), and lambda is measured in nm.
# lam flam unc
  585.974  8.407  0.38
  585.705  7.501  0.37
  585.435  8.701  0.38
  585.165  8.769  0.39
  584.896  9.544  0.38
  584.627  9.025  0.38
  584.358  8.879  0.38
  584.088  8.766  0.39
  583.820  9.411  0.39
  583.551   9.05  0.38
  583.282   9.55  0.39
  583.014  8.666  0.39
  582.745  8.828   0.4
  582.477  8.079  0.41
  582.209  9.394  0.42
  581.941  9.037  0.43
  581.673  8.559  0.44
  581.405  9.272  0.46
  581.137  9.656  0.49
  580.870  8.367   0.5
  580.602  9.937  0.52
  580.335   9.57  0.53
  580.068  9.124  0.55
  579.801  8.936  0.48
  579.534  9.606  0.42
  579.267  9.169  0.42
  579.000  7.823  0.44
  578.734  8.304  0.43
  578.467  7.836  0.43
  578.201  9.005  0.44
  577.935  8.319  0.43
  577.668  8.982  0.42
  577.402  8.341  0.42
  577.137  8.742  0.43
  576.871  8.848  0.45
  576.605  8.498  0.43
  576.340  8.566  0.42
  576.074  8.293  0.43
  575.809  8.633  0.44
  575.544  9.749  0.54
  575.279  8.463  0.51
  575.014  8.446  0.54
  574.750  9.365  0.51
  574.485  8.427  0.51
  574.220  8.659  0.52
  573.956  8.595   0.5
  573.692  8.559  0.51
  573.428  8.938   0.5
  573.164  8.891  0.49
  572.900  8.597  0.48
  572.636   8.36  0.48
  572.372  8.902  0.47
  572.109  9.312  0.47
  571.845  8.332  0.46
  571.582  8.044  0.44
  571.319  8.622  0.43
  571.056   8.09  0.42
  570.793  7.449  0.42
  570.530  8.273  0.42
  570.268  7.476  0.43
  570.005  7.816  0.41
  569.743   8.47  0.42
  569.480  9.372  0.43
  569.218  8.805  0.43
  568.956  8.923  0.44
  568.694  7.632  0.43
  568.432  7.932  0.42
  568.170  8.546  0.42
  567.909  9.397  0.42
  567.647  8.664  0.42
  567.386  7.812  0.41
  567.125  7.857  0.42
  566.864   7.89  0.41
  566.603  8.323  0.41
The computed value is 0.154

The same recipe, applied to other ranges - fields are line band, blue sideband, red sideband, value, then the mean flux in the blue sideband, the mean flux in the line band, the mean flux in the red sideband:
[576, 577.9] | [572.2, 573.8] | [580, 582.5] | 0.07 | 8.73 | 8.6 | 9.14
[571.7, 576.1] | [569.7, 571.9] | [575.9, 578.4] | -0.23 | 8.04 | 8.75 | 8.6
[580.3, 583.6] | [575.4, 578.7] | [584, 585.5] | -0.08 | 8.64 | 9.06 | 8.96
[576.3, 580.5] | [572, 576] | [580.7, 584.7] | 0.07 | 8.78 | 8.74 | 8.98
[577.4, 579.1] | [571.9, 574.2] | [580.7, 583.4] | 0.09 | 8.75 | 8.38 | 8.95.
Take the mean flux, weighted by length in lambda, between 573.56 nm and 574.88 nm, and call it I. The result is 8.72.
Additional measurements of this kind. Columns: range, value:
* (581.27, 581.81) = 8.91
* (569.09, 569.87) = 8.88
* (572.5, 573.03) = 8.47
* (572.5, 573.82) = 8.67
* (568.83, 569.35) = 8.87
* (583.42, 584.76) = 9.03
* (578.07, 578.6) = 8.42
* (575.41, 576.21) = 8.89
